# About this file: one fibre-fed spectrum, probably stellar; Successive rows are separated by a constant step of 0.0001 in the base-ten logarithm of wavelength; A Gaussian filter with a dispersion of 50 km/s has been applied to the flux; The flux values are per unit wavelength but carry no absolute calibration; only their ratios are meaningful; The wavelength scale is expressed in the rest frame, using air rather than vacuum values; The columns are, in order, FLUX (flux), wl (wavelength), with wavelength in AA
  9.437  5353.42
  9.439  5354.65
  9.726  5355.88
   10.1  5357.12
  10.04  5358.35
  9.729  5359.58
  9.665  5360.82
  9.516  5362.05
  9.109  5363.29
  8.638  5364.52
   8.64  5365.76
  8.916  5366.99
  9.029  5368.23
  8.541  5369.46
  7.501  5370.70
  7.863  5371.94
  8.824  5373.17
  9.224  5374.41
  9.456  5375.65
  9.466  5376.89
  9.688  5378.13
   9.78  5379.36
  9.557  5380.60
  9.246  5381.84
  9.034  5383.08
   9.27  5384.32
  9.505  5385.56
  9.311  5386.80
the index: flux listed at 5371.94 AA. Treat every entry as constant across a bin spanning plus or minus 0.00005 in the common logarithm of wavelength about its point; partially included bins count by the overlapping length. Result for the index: 7.863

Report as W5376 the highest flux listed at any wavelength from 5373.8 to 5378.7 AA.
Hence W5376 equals 9.688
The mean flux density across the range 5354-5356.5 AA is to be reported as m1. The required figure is 9.59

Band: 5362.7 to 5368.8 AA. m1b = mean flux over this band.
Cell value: 8.87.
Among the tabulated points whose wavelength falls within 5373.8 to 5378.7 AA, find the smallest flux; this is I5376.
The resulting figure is 9.224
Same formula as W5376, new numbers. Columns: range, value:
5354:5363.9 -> 10.1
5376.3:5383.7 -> 9.78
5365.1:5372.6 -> 9.029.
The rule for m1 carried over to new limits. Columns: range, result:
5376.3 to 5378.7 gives 9.57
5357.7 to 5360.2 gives 9.91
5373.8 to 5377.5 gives 9.37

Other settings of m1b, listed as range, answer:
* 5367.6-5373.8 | 8.35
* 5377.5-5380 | 9.75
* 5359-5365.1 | 9.33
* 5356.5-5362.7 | 9.8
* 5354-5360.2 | 9.81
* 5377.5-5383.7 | 9.47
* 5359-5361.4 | 9.67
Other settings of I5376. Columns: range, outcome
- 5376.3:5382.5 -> 9.246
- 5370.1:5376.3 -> 7.501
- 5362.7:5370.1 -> 8.541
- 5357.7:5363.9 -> 9.109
